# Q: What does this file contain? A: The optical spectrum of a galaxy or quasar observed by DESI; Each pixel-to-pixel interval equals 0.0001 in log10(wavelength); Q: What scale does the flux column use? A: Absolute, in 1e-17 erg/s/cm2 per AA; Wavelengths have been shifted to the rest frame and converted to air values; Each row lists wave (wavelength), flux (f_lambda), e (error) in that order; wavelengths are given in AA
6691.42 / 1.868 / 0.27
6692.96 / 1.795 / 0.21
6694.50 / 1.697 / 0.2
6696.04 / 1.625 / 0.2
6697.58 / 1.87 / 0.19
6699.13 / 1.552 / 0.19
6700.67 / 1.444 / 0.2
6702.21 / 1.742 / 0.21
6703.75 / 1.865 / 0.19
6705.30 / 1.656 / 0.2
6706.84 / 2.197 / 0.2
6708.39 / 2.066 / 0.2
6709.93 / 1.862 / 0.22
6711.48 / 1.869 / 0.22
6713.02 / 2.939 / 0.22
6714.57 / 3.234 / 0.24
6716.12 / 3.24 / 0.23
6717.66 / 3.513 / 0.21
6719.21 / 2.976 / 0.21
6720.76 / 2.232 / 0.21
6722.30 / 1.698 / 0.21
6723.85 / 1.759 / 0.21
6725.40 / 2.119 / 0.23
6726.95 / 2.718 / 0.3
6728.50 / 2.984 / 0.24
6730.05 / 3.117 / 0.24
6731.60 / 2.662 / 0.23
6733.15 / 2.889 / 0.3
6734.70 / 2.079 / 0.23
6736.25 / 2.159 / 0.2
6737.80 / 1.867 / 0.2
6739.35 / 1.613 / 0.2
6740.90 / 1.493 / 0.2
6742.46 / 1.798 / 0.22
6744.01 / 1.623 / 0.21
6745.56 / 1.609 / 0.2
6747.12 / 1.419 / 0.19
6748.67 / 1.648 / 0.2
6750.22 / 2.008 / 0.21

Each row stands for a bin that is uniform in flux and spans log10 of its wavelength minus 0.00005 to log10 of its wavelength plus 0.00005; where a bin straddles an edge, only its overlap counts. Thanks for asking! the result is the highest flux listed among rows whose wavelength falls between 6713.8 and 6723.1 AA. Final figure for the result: 3.513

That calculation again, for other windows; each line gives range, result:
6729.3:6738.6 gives 3.117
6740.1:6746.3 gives 1.798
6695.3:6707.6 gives 2.197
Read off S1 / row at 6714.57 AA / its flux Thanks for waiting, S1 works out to 3.234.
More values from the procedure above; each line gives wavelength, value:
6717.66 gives 3.513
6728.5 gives 2.984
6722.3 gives 1.698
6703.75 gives 1.865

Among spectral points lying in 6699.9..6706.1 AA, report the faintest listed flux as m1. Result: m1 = 1.444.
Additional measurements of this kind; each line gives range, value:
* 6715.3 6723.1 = 1.698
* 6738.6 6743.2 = 1.493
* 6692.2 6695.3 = 1.697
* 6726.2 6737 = 2.079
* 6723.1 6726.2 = 1.759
